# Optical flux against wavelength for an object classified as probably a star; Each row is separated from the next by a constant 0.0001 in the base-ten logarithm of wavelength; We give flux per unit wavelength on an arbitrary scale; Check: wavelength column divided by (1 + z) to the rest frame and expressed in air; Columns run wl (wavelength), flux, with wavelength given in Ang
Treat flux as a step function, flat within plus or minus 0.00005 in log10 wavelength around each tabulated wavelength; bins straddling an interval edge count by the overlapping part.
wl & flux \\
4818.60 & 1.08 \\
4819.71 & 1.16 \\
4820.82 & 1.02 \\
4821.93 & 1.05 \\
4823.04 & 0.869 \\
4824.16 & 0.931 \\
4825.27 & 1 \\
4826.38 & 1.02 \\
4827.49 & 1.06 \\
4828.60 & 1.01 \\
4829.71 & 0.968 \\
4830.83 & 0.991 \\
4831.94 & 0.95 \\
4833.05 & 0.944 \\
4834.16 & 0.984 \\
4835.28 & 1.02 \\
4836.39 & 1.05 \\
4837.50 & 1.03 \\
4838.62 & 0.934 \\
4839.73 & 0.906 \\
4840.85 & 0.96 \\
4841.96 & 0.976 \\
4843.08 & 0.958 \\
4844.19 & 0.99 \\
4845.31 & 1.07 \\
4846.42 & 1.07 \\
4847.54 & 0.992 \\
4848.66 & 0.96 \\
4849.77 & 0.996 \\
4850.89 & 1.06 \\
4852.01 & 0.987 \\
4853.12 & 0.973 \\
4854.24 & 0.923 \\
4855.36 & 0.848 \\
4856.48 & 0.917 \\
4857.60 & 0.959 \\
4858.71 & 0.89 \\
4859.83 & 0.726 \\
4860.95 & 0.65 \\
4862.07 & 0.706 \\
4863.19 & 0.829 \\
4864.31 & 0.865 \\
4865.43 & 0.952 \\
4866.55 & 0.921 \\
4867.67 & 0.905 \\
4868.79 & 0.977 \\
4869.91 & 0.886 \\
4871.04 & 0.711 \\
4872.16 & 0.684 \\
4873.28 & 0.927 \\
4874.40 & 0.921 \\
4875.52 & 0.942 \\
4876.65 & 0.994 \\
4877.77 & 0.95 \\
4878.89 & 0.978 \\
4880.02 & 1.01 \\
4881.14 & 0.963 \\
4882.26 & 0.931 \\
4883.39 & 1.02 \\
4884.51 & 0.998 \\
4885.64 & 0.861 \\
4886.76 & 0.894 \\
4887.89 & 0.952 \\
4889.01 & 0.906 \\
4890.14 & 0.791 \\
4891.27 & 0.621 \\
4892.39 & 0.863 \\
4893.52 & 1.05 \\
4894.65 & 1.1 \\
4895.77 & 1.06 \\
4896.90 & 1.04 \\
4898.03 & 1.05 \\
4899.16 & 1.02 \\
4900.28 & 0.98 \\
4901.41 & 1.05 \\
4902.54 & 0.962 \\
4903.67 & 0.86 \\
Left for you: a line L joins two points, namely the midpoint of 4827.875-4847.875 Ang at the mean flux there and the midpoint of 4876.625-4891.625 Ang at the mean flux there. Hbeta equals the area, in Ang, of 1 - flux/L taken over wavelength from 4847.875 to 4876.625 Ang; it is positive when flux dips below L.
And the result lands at 2.0 Ang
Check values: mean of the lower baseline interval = 0.99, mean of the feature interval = 0.887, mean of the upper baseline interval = 0.921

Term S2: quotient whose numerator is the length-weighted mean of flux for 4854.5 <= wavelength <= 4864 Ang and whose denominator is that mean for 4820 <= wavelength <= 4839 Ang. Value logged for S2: 0.83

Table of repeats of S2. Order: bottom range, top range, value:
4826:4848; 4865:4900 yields 0.94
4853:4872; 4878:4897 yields 1.10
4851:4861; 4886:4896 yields 1.02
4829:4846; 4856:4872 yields 0.86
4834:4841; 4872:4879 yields 0.94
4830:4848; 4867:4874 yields 0.86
